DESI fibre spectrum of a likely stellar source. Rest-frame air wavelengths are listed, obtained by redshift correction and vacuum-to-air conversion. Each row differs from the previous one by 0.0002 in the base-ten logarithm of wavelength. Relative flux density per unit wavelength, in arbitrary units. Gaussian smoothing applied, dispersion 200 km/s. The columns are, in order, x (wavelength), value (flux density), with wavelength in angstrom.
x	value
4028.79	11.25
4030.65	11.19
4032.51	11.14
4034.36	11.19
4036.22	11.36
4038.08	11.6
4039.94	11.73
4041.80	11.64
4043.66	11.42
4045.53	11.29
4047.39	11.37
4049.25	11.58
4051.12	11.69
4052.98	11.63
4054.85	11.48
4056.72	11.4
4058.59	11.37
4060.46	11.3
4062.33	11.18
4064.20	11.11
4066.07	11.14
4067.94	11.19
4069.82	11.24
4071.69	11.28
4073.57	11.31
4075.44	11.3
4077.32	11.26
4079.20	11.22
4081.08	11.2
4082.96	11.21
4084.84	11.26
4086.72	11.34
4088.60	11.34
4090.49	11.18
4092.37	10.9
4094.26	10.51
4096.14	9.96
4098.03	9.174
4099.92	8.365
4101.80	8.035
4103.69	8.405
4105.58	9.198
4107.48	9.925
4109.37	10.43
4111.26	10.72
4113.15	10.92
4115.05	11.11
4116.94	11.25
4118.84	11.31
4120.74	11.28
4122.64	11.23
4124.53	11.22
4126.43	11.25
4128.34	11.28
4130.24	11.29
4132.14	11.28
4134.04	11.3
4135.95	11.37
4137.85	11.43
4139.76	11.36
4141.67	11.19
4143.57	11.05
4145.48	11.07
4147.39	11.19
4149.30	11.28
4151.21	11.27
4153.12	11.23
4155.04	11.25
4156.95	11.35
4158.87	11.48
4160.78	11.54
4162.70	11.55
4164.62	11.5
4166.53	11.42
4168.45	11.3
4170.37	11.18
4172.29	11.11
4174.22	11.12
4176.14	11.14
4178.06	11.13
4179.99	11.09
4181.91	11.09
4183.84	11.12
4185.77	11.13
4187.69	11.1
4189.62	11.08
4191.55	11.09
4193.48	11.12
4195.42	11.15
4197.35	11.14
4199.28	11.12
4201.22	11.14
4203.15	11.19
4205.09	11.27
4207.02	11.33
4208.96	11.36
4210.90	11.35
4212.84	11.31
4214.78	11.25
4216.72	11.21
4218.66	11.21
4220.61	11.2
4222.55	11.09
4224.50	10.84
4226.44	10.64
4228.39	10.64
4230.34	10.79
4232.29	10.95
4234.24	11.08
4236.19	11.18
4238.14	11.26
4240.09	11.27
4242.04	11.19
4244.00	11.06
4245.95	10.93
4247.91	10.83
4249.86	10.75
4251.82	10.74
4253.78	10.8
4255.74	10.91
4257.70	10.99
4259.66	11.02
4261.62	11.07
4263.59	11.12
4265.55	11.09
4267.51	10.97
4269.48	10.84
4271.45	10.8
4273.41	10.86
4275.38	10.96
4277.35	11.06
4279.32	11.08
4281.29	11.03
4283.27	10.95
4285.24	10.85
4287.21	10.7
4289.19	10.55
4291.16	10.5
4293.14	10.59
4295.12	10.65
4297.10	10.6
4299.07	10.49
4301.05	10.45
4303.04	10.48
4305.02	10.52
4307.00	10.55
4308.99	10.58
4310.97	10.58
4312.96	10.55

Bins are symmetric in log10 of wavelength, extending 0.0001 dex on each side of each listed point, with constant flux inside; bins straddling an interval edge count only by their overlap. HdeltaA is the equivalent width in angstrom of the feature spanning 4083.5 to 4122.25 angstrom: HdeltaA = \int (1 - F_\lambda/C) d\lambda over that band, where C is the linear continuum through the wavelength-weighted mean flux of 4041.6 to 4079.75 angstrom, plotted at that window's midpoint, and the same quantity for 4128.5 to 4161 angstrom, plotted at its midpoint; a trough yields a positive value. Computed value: 3.3 angstrom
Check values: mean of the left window 11.3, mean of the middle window 10.4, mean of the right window 11.3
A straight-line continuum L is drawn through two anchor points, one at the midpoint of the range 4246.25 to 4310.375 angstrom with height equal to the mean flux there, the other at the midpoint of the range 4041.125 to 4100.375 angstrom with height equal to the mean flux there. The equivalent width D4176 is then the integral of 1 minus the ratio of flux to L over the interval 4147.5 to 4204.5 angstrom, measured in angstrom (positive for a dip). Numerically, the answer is -1.4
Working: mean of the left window 11.1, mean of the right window 10.8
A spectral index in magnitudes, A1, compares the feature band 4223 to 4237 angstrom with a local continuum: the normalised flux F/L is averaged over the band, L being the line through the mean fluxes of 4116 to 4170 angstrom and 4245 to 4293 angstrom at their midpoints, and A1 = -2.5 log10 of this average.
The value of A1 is 0.01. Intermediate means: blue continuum 11.3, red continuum 10.9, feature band 10.9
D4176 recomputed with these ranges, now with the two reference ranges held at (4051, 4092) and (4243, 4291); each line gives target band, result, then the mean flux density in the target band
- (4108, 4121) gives 0.3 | 11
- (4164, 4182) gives -0.2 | 11.2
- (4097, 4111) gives 2.6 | 9.16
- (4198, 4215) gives -0.4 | 11.3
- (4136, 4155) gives -0.2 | 11.2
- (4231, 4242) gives -0.2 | 11.1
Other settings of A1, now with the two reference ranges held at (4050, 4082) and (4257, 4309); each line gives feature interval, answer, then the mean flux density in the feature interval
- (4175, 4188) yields -0.01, 11.1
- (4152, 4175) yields -0.02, 11.3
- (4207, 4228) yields -0.02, 11.1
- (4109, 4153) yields 0.00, 11.2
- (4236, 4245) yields -0.03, 11.2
